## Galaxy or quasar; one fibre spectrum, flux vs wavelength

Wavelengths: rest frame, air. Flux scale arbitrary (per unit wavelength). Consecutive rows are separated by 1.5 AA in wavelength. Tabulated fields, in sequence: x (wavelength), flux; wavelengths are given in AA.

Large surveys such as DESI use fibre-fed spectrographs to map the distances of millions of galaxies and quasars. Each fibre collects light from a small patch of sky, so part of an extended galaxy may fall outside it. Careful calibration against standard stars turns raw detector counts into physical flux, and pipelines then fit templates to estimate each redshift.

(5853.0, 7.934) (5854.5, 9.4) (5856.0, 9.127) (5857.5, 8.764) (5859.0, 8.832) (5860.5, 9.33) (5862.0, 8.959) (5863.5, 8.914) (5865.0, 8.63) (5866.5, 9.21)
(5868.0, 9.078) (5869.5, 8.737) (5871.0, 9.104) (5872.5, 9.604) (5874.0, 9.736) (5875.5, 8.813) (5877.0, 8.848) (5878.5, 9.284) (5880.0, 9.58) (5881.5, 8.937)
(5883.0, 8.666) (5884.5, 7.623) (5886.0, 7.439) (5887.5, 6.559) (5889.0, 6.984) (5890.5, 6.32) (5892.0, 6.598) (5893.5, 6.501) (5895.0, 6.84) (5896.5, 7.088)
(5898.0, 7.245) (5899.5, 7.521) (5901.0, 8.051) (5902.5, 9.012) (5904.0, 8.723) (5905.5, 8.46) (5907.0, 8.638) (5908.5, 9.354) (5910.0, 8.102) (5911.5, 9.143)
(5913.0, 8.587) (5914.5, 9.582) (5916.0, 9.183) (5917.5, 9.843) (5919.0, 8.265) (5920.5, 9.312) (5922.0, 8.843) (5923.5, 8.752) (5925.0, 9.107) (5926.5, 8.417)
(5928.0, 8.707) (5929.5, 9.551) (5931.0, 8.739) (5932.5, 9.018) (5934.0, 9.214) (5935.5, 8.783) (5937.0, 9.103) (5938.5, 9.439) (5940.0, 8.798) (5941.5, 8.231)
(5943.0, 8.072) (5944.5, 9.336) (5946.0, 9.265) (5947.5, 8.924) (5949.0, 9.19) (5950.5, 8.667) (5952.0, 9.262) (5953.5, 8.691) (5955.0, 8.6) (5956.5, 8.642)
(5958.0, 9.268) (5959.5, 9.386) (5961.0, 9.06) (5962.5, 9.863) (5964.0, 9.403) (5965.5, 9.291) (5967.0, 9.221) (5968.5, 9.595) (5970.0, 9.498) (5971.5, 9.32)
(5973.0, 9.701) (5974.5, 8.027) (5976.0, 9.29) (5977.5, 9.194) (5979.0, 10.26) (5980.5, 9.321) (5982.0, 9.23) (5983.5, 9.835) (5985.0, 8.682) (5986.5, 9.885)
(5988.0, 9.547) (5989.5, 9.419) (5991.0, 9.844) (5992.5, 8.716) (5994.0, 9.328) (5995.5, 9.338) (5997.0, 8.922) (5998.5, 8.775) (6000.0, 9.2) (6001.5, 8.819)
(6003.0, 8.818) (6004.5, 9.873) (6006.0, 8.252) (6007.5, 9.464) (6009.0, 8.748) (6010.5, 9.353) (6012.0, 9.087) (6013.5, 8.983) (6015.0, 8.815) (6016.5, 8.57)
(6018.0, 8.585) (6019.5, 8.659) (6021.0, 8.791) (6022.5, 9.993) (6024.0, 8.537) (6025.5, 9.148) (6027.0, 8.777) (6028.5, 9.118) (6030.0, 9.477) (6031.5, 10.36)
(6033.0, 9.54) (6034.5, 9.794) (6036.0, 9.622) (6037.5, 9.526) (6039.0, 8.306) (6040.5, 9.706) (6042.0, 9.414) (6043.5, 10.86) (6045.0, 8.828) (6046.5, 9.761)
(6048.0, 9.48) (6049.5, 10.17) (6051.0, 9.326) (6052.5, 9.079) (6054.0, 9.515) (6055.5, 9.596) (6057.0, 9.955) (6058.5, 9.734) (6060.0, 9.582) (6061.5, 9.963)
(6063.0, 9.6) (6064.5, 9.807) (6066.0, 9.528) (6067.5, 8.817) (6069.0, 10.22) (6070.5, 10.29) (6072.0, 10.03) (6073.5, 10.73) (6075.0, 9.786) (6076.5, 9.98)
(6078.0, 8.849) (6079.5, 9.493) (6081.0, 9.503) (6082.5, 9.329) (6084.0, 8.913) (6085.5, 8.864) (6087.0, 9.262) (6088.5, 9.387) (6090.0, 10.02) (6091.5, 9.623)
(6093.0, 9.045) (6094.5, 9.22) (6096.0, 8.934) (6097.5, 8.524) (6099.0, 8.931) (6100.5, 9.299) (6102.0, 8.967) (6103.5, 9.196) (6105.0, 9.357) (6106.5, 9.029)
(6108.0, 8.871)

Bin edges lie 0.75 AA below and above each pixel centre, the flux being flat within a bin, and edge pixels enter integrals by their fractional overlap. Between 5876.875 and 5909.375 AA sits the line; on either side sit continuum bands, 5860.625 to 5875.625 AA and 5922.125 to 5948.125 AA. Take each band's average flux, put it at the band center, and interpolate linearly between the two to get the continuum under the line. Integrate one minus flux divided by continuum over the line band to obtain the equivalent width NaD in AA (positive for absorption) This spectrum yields 4.0 AA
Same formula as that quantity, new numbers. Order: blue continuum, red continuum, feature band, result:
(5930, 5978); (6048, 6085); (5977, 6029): 1.00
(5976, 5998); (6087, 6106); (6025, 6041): -0.15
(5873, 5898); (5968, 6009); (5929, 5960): -1.06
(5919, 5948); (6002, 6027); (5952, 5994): -1.64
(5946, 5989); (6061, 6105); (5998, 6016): 0.58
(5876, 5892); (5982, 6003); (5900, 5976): -3.41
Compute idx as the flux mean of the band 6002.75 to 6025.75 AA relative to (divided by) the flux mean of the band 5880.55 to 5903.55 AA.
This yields 1.20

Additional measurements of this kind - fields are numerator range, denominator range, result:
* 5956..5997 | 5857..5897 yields 1.12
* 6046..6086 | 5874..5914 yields 1.19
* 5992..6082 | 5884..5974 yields 1.09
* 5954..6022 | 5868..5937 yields 1.08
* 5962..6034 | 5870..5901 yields 1.16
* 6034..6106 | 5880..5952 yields 1.12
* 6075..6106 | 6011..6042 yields 1.01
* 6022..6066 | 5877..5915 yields 1.19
